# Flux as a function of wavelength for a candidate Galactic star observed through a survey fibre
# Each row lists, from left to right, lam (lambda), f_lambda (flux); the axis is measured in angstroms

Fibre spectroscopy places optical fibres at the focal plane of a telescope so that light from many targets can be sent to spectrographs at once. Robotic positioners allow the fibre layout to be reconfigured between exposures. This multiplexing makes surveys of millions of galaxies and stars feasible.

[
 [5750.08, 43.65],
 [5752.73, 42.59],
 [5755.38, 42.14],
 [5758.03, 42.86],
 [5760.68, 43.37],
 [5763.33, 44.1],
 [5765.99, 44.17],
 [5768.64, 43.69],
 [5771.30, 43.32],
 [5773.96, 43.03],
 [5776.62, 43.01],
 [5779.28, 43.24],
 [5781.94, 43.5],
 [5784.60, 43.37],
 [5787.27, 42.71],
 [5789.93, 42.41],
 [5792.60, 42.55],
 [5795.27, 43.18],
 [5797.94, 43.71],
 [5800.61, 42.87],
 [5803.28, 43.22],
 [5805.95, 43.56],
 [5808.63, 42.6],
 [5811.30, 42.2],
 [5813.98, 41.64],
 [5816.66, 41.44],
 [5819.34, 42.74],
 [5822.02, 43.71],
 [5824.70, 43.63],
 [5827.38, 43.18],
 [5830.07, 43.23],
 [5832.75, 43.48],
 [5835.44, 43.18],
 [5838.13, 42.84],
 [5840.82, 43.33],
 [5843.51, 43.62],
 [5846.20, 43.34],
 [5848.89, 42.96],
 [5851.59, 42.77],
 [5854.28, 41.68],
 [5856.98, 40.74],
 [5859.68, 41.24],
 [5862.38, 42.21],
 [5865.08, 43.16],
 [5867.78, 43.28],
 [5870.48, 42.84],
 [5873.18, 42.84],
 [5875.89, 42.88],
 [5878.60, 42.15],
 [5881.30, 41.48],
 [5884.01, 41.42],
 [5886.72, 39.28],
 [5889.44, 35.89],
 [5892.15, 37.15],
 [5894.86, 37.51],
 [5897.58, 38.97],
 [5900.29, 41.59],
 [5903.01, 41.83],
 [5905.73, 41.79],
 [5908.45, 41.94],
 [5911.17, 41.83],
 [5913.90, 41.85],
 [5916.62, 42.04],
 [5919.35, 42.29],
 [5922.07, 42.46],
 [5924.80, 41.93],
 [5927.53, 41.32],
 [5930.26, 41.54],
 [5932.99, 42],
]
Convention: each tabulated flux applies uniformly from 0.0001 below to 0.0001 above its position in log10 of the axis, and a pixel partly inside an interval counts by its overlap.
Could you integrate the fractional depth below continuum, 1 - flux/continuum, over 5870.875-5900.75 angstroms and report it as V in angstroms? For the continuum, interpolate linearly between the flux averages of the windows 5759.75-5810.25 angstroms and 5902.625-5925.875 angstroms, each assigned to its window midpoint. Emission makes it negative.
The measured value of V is 1.5 angstroms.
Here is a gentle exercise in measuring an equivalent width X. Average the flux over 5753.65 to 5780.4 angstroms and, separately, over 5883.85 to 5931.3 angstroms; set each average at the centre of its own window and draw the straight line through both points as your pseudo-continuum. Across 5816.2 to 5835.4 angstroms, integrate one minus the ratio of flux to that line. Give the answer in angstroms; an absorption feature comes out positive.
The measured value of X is -0.4 angstroms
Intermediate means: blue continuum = 43.3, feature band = 43.1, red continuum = 40.7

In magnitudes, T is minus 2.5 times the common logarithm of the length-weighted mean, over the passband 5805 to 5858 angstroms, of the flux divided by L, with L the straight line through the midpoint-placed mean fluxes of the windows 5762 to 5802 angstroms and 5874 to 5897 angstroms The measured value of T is -0.03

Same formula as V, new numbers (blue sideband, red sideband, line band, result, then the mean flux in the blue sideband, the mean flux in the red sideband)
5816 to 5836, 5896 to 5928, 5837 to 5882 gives 0.0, 43.1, 41.6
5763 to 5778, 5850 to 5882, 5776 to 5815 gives 0.2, 43.5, 42.3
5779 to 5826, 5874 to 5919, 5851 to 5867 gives -0.2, 42.9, 40.7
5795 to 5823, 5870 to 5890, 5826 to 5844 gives -0.4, 42.8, 41.2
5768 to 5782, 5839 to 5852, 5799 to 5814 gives 0.2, 43.3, 43.2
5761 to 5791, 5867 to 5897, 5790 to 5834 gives -0.6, 43.3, 40.5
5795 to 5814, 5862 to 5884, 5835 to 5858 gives 0.0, 42.9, 42.6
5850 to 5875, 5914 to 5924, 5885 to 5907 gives 1.5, 42.3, 42.2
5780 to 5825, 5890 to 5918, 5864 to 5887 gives -0.6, 42.9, 40.5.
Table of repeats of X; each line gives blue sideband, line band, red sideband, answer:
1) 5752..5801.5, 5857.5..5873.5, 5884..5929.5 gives -0.4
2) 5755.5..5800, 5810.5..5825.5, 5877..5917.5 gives -0.1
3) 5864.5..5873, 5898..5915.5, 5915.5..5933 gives 0.3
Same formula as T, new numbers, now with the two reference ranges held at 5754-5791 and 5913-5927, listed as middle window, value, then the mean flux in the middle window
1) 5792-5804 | 0.00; 43.1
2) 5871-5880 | -0.01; 42.7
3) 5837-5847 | -0.02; 43.3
